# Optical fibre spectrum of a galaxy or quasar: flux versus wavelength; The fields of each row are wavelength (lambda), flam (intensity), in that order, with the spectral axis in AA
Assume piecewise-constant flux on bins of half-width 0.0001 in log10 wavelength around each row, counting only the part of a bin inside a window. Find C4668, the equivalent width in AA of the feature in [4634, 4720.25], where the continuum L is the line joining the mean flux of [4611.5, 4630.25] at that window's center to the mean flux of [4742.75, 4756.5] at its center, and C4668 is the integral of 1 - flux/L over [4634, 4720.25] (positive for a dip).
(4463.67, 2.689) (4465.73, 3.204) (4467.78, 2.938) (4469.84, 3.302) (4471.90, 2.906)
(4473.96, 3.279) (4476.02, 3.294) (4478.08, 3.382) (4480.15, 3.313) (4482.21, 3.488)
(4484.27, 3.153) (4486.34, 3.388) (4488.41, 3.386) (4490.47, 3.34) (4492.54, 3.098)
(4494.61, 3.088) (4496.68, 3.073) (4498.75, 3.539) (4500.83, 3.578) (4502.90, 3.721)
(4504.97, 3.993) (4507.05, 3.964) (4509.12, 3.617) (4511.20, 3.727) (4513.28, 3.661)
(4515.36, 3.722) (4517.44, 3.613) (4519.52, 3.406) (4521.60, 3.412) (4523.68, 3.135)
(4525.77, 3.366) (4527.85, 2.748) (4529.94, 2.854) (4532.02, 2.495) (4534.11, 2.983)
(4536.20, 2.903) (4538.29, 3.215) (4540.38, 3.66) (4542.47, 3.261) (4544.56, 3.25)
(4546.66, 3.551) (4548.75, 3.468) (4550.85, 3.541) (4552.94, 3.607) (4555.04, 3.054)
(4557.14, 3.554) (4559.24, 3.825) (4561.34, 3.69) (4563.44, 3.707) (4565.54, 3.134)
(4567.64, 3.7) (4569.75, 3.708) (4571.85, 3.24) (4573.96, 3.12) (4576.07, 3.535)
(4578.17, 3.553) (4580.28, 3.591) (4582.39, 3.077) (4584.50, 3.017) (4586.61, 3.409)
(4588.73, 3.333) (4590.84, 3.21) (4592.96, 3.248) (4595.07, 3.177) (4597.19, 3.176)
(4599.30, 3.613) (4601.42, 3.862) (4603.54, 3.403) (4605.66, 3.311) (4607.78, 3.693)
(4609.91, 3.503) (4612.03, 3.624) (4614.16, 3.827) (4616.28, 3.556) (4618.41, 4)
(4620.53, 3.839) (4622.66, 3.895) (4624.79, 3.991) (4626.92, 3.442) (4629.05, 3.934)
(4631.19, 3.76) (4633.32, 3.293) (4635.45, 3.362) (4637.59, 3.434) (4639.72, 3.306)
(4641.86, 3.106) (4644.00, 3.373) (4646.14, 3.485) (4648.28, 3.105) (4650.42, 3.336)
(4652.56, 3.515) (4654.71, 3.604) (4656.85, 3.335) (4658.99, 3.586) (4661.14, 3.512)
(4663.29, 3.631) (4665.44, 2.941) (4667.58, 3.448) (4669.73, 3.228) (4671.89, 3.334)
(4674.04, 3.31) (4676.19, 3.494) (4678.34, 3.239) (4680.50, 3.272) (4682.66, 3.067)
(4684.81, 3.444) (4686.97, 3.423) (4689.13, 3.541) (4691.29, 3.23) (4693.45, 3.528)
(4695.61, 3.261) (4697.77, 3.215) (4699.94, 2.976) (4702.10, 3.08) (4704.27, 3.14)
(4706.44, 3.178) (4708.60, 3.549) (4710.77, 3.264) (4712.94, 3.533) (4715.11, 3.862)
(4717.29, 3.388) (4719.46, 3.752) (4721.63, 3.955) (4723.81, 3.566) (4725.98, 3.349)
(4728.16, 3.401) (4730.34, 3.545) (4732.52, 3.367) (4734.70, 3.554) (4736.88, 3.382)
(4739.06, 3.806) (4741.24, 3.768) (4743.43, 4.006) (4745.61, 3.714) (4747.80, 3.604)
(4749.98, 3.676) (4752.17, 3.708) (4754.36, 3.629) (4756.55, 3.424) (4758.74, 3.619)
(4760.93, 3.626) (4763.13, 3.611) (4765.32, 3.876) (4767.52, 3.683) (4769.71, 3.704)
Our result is 9.00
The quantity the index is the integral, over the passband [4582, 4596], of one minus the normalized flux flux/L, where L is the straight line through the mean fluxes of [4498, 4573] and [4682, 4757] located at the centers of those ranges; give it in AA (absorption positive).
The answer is 0.9 AA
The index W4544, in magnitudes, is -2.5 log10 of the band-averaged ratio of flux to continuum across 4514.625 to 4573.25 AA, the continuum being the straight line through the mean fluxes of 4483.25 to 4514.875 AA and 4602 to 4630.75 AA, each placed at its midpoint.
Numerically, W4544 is 0.07 mag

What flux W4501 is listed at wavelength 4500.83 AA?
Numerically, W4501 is 3.578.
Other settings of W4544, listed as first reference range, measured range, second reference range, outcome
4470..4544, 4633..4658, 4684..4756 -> 0.026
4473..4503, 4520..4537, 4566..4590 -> 0.120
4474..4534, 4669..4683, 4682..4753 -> 0.056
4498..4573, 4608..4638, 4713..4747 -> -0.049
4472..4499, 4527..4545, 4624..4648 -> 0.104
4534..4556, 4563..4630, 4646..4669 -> -0.046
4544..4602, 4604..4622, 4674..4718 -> -0.083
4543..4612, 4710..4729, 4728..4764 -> 0.006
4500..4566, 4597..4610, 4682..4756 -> -0.027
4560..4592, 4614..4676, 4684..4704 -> -0.050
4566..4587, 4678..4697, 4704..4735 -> 0.045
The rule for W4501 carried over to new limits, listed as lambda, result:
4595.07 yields 3.177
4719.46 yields 3.752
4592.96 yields 3.248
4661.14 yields 3.512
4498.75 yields 3.539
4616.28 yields 3.556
